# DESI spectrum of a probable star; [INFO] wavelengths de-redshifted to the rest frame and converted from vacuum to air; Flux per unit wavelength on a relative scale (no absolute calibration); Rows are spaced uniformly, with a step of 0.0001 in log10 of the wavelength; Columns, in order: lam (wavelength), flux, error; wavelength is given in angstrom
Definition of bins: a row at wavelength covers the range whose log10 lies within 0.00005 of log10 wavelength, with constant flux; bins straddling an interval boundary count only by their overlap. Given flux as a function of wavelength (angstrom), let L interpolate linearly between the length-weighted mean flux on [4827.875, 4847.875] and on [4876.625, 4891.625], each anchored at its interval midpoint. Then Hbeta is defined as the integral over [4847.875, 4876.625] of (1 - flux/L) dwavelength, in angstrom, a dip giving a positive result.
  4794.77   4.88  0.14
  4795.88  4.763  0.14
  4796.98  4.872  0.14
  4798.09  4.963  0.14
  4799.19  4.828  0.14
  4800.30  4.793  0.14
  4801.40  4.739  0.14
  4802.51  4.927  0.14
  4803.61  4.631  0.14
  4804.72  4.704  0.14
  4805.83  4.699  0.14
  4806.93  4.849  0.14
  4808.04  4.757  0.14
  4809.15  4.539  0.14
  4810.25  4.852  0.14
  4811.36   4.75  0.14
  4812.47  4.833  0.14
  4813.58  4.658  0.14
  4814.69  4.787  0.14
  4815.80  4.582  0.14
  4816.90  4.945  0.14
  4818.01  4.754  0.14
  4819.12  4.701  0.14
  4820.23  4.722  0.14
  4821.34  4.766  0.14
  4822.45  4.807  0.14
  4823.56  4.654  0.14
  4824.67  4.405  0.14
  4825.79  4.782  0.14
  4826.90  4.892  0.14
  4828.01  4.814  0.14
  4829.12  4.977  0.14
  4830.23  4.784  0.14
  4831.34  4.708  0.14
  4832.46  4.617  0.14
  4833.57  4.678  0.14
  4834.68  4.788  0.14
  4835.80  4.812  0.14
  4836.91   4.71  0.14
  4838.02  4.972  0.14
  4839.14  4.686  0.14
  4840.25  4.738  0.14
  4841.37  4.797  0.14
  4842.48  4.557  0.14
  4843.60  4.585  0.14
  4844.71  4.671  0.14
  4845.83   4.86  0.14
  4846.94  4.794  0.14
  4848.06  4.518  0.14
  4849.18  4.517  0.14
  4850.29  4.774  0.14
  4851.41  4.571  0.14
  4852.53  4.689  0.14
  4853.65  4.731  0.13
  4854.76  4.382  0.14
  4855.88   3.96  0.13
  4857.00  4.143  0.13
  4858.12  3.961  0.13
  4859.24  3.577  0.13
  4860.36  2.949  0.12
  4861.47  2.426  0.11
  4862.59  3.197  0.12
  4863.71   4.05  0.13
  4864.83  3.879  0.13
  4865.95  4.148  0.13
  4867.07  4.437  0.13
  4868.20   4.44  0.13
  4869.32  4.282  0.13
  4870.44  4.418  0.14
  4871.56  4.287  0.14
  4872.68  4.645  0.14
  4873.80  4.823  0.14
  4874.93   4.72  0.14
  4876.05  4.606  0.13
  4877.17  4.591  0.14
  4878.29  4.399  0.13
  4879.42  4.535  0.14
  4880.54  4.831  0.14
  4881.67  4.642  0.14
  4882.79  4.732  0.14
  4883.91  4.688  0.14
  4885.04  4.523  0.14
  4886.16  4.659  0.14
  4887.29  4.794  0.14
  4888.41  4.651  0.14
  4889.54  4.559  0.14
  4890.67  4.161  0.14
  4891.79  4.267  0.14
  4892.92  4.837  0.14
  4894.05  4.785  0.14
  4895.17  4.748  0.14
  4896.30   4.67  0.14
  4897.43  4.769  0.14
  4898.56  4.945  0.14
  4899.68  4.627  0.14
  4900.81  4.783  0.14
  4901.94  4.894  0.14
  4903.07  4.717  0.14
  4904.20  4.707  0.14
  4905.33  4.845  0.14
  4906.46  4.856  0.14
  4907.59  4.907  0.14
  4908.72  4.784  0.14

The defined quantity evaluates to 2.9 angstrom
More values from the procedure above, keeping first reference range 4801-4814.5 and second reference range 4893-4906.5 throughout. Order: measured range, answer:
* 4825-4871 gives 3.27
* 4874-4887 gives 0.36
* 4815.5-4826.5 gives 0.07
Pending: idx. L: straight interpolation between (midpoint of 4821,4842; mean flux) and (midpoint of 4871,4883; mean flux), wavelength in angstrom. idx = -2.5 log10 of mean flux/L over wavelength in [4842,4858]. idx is 0.04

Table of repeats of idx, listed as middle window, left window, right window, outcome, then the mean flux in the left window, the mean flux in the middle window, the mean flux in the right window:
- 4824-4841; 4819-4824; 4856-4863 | -0.10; 4.73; 4.76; 3.42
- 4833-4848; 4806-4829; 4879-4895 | -0.01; 4.75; 4.74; 4.62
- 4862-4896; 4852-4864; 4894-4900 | -0.04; 3.82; 4.48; 4.77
